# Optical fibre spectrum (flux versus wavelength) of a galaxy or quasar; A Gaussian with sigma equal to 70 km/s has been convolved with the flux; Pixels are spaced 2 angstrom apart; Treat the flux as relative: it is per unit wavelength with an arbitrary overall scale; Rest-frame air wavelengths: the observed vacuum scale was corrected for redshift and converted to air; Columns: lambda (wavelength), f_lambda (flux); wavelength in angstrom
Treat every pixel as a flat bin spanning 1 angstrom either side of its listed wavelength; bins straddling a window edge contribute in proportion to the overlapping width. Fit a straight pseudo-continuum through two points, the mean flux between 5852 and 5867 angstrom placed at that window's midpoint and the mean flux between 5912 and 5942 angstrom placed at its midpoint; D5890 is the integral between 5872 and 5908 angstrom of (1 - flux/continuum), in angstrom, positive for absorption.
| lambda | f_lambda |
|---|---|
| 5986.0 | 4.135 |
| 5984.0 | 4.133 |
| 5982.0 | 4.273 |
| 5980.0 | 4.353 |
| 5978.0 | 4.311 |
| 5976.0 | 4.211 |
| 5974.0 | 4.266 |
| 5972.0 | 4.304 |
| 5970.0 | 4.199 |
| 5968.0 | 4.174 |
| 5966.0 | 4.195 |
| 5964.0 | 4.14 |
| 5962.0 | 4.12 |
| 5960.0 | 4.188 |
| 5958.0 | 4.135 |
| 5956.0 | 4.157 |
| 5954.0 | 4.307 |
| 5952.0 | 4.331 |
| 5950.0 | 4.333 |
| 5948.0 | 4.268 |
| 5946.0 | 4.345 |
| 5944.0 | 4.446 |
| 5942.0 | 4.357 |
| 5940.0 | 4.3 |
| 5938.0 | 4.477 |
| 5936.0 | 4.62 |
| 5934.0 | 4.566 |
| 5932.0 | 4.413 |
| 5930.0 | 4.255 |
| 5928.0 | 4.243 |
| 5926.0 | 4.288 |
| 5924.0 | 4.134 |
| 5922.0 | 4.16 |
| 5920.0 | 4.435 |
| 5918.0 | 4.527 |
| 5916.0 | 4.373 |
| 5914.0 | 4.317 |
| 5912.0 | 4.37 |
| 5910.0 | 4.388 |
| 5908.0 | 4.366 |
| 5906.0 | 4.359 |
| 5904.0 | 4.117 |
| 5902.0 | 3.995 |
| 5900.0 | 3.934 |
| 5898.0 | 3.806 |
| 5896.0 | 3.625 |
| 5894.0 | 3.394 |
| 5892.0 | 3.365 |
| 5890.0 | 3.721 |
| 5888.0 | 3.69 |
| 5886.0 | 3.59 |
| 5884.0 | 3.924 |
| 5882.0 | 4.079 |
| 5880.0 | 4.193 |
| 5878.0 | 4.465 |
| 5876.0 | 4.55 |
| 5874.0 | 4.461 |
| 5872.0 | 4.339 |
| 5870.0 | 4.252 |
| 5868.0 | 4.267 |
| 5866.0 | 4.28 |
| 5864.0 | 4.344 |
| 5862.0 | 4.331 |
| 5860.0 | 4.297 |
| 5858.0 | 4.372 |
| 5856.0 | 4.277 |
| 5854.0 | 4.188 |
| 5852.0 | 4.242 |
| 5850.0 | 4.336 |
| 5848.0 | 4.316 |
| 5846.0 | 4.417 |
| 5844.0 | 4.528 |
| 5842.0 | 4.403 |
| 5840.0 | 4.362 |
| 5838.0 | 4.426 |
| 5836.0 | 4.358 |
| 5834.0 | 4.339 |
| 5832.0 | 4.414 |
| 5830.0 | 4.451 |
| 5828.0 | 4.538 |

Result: 2.9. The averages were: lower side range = 4.29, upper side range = 4.36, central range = 3.98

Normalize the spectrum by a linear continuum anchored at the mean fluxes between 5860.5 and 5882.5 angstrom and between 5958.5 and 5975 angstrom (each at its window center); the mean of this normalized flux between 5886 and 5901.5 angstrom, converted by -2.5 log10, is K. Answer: 0.176 mag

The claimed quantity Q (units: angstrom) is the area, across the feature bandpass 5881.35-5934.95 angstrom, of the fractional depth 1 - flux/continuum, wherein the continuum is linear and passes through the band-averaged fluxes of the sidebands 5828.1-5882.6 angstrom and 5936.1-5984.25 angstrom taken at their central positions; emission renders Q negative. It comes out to 2.7 angstrom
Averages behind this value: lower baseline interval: 4.35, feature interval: 4.09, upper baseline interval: 4.27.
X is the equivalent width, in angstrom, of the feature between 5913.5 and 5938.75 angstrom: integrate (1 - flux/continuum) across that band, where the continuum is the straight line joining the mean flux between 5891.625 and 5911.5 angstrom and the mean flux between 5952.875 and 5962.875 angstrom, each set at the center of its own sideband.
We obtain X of -1.9 angstrom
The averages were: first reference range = 3.96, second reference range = 4.18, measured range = 4.37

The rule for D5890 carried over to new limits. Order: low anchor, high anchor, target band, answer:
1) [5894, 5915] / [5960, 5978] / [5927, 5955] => -1.47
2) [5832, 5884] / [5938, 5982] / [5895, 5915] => 0.80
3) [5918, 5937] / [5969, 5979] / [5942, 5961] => 0.10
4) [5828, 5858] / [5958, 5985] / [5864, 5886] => 0.40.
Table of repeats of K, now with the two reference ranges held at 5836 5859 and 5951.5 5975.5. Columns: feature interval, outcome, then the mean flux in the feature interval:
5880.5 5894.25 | 0.16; 3.71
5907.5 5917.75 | -0.03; 4.37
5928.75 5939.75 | -0.05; 4.45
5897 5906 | 0.07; 4.01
